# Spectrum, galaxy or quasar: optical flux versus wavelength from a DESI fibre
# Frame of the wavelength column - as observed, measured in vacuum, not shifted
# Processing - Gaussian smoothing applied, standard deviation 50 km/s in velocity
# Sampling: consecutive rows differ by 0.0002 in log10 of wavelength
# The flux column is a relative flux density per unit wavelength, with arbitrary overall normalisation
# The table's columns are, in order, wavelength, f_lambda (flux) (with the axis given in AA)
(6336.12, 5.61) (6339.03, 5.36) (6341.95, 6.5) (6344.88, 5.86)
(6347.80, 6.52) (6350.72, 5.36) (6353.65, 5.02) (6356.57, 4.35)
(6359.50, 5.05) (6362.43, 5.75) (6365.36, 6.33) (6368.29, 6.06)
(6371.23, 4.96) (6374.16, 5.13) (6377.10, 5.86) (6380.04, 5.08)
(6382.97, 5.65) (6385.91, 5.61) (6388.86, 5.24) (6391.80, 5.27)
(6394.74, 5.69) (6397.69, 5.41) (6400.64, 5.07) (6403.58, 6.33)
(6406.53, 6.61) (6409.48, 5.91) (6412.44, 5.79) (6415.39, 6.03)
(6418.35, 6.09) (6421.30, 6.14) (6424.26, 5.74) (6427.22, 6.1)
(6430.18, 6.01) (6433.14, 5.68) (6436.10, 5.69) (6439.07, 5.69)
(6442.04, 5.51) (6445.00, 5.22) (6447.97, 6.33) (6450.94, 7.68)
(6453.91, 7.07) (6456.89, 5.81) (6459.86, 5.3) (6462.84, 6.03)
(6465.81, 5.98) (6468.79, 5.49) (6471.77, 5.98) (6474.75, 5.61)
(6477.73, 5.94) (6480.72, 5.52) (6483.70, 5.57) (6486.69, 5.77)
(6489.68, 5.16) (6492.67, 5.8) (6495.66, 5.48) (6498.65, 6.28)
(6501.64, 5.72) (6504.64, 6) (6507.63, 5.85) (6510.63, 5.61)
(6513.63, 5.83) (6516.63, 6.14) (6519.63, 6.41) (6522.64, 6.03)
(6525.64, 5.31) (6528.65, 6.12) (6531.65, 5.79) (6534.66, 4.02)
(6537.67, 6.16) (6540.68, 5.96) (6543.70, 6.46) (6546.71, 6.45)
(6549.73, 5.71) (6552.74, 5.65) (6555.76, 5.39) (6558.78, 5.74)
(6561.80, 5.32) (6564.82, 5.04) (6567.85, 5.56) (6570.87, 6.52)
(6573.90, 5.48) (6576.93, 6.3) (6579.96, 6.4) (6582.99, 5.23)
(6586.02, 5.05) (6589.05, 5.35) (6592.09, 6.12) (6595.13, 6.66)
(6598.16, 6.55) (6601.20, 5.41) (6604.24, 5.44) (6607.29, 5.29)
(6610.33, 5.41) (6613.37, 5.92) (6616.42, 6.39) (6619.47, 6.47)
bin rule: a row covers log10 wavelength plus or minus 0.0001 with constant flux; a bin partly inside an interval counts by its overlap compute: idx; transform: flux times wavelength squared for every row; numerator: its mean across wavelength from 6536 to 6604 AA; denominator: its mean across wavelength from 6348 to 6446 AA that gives 1.09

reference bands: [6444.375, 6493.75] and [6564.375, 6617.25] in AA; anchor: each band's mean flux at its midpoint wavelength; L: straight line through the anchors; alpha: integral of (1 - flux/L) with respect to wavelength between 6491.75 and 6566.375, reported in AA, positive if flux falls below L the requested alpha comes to 1.04 AA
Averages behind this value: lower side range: 5.91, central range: 5.77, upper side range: 5.79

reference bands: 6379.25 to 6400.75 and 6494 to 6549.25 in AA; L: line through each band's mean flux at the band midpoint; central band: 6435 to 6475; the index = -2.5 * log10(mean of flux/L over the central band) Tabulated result -0.06 mag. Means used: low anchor 5.41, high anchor 5.86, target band 5.97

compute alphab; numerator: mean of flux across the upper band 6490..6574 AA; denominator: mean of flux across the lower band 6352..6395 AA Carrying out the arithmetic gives 1.07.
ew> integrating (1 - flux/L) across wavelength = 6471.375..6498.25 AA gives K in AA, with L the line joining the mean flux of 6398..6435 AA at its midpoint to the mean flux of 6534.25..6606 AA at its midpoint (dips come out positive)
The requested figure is 0.9 AA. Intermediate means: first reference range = 5.94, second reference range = 5.77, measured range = 5.66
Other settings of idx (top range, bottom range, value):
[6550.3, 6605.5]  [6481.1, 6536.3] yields 1.03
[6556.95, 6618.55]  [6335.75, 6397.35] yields 1.12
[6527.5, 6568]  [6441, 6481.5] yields 0.97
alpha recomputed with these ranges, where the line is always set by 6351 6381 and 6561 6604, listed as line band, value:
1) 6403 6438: -3.39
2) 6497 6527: -1.45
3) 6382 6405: -0.48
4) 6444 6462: -2.35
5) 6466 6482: -0.46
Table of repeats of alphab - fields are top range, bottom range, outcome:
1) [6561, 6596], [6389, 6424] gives 0.99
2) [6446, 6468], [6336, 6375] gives 1.12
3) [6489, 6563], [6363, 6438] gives 1.01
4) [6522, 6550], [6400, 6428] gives 0.97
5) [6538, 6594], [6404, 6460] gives 0.96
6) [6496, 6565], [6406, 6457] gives 0.96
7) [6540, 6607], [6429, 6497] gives 0.99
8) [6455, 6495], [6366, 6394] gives 1.04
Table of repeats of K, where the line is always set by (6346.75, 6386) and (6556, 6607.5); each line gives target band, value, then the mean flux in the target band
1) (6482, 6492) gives 0.2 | 5.52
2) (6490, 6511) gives -0.6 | 5.8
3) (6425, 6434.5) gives -0.6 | 5.92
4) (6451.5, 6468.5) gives -1.5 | 6.09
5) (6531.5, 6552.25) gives -0.4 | 5.79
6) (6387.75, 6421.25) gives -1.7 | 5.79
